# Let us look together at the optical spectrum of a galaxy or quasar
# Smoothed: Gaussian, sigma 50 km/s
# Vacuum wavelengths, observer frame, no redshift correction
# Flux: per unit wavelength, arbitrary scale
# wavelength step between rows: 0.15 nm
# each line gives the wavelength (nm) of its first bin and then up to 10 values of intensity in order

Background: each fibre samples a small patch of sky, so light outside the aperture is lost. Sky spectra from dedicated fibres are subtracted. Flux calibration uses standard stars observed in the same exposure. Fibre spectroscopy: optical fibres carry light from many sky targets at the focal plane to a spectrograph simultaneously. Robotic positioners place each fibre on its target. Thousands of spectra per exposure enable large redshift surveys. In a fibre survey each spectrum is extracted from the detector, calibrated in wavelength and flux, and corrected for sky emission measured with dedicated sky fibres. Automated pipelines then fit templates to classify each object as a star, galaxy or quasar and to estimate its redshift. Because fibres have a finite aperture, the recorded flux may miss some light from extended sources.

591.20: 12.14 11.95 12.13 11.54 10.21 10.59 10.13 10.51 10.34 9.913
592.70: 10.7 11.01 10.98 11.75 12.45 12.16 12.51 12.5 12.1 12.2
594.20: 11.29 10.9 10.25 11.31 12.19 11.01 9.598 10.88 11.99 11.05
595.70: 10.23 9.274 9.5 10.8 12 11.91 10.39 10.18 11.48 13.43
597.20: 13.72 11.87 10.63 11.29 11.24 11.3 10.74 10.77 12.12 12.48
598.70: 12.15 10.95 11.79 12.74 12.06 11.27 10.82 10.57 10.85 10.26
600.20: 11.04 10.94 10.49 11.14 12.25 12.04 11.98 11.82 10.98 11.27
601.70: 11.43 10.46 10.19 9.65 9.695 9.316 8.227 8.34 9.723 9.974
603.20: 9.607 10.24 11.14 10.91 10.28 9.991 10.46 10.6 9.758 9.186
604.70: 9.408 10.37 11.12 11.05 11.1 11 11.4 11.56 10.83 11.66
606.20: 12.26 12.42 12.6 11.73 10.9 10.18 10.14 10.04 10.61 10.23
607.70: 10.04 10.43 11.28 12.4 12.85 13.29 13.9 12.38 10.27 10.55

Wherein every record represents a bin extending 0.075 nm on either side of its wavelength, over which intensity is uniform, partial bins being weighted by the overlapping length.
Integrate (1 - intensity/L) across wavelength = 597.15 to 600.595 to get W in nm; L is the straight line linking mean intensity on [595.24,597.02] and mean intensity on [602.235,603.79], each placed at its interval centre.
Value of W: -0.32 nm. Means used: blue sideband 10.9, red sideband 9.74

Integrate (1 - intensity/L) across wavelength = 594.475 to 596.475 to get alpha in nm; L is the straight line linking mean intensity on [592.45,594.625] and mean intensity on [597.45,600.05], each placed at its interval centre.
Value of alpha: 0.10 nm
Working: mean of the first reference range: 11.5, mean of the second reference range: 11.4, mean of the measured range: 10.8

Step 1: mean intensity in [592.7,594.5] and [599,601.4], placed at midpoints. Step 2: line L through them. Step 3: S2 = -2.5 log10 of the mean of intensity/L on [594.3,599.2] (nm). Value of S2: 0.02 mag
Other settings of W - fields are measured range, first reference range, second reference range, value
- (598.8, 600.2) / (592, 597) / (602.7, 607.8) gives -0.05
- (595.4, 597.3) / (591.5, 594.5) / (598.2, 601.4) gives 0.02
